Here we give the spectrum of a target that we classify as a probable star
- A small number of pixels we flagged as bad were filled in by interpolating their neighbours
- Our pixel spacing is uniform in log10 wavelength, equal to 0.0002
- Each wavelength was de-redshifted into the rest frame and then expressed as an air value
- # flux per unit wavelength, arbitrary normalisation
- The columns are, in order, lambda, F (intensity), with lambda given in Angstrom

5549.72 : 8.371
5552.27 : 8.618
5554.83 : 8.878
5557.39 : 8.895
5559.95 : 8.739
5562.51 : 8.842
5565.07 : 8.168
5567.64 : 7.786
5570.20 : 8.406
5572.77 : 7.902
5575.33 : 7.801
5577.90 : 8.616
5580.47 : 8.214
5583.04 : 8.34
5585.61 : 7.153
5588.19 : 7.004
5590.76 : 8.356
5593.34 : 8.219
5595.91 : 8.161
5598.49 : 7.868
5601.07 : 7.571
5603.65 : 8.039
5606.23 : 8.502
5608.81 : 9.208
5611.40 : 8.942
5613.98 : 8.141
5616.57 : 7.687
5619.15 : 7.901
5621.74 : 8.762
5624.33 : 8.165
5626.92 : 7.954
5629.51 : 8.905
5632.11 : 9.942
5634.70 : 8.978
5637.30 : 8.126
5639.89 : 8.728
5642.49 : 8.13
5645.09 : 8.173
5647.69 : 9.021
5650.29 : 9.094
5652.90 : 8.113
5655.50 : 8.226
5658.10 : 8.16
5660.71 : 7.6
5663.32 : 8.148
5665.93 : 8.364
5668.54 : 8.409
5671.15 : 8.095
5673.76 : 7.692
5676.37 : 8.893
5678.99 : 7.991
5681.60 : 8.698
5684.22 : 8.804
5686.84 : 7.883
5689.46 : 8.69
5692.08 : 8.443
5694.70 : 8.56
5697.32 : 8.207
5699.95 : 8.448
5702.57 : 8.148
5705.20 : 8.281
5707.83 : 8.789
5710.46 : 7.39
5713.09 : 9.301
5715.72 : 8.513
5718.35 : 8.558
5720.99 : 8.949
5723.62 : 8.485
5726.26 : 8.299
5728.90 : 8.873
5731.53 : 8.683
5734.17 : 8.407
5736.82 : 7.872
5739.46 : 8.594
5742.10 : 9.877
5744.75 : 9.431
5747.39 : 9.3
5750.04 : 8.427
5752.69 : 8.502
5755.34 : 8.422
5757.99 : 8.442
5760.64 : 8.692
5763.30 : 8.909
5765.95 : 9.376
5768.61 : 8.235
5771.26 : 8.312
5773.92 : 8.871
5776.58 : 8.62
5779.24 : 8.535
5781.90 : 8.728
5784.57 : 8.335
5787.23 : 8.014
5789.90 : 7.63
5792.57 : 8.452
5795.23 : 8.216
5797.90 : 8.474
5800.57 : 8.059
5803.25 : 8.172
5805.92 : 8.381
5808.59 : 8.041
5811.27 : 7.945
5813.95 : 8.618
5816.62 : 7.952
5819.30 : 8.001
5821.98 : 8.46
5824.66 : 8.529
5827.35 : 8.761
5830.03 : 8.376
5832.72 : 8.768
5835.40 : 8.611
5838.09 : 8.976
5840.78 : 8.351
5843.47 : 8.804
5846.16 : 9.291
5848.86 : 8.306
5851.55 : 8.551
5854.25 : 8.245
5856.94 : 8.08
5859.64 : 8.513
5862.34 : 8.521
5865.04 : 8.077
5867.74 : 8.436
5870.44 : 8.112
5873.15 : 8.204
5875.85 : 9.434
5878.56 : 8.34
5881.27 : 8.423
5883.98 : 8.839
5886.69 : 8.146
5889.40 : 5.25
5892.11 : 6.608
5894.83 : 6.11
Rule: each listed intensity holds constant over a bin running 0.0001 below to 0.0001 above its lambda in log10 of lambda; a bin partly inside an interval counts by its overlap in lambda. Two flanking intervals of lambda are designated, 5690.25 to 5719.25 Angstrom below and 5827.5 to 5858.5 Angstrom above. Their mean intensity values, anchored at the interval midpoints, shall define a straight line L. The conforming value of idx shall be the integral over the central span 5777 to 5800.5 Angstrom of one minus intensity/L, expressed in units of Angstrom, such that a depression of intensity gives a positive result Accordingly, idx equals 0.6 Angstrom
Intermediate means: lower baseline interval 8.43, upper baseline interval 8.59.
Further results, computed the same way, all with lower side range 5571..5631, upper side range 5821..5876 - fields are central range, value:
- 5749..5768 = -0.63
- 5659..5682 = 0.19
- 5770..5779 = -0.19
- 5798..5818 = 0.66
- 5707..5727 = -0.50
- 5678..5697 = -0.34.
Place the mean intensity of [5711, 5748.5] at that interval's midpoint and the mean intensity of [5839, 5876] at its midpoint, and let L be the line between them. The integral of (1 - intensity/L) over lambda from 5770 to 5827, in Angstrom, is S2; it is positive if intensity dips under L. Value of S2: 2.0 Angstrom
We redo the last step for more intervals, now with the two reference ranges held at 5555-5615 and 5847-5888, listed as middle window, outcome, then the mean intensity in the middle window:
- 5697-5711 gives 0.09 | 8.25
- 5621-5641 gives -1.06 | 8.69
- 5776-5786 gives -0.22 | 8.54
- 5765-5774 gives -0.31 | 8.65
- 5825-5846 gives -0.73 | 8.69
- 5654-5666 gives 0.30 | 8.07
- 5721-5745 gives -1.08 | 8.71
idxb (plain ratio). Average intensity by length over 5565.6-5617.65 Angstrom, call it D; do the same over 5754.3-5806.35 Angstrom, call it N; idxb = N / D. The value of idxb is 1.0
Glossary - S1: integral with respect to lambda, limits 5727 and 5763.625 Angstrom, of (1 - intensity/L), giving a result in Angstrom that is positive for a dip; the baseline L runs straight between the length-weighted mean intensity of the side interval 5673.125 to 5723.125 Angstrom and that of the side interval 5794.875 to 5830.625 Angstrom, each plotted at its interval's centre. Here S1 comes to -1.6 Angstrom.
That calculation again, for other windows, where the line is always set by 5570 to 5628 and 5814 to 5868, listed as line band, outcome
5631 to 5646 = -0.9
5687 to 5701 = -0.3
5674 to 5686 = -0.4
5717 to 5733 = -0.6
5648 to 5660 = -0.3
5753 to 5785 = -1.0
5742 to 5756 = -1.0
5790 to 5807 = 0.4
